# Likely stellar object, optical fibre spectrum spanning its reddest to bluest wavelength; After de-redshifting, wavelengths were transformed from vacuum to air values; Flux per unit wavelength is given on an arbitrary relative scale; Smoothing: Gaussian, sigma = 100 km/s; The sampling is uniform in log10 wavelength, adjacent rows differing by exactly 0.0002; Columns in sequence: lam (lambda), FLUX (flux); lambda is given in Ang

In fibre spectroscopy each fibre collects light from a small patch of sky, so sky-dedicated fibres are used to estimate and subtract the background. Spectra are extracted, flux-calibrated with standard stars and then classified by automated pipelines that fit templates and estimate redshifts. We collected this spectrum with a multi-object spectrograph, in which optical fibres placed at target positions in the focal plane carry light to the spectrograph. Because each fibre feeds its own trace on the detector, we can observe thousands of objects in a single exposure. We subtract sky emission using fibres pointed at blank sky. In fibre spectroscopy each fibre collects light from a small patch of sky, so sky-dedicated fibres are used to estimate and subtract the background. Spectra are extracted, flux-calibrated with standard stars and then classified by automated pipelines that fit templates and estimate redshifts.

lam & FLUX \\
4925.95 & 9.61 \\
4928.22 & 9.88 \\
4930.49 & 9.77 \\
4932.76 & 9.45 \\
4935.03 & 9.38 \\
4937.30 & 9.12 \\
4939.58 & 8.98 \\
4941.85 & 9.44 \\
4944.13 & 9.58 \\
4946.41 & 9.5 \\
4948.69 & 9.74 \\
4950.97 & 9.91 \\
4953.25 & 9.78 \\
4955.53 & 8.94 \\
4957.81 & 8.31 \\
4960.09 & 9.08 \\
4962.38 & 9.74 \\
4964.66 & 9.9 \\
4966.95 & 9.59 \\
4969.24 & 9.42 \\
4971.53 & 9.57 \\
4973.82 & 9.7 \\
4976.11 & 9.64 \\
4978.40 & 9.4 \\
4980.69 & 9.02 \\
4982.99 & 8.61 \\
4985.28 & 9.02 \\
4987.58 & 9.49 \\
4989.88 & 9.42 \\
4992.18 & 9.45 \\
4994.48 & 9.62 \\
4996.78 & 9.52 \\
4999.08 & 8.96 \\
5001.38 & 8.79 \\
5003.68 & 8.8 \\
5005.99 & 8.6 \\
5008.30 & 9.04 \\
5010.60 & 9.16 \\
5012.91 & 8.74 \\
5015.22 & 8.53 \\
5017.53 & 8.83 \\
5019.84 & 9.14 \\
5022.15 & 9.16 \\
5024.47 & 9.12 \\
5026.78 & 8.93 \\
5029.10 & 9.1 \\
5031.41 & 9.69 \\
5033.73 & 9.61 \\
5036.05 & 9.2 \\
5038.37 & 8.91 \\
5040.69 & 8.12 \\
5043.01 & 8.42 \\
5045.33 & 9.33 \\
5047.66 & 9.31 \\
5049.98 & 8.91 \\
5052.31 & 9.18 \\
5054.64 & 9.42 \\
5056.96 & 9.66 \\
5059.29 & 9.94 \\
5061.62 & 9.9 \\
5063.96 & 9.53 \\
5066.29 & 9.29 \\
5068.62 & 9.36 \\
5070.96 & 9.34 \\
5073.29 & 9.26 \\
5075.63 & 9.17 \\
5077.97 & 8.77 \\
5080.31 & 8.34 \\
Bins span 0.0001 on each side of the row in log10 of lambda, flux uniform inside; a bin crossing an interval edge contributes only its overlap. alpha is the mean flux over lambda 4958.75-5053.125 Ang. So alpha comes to 9.16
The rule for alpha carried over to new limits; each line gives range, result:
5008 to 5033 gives 9.05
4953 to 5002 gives 9.31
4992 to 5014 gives 9.05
